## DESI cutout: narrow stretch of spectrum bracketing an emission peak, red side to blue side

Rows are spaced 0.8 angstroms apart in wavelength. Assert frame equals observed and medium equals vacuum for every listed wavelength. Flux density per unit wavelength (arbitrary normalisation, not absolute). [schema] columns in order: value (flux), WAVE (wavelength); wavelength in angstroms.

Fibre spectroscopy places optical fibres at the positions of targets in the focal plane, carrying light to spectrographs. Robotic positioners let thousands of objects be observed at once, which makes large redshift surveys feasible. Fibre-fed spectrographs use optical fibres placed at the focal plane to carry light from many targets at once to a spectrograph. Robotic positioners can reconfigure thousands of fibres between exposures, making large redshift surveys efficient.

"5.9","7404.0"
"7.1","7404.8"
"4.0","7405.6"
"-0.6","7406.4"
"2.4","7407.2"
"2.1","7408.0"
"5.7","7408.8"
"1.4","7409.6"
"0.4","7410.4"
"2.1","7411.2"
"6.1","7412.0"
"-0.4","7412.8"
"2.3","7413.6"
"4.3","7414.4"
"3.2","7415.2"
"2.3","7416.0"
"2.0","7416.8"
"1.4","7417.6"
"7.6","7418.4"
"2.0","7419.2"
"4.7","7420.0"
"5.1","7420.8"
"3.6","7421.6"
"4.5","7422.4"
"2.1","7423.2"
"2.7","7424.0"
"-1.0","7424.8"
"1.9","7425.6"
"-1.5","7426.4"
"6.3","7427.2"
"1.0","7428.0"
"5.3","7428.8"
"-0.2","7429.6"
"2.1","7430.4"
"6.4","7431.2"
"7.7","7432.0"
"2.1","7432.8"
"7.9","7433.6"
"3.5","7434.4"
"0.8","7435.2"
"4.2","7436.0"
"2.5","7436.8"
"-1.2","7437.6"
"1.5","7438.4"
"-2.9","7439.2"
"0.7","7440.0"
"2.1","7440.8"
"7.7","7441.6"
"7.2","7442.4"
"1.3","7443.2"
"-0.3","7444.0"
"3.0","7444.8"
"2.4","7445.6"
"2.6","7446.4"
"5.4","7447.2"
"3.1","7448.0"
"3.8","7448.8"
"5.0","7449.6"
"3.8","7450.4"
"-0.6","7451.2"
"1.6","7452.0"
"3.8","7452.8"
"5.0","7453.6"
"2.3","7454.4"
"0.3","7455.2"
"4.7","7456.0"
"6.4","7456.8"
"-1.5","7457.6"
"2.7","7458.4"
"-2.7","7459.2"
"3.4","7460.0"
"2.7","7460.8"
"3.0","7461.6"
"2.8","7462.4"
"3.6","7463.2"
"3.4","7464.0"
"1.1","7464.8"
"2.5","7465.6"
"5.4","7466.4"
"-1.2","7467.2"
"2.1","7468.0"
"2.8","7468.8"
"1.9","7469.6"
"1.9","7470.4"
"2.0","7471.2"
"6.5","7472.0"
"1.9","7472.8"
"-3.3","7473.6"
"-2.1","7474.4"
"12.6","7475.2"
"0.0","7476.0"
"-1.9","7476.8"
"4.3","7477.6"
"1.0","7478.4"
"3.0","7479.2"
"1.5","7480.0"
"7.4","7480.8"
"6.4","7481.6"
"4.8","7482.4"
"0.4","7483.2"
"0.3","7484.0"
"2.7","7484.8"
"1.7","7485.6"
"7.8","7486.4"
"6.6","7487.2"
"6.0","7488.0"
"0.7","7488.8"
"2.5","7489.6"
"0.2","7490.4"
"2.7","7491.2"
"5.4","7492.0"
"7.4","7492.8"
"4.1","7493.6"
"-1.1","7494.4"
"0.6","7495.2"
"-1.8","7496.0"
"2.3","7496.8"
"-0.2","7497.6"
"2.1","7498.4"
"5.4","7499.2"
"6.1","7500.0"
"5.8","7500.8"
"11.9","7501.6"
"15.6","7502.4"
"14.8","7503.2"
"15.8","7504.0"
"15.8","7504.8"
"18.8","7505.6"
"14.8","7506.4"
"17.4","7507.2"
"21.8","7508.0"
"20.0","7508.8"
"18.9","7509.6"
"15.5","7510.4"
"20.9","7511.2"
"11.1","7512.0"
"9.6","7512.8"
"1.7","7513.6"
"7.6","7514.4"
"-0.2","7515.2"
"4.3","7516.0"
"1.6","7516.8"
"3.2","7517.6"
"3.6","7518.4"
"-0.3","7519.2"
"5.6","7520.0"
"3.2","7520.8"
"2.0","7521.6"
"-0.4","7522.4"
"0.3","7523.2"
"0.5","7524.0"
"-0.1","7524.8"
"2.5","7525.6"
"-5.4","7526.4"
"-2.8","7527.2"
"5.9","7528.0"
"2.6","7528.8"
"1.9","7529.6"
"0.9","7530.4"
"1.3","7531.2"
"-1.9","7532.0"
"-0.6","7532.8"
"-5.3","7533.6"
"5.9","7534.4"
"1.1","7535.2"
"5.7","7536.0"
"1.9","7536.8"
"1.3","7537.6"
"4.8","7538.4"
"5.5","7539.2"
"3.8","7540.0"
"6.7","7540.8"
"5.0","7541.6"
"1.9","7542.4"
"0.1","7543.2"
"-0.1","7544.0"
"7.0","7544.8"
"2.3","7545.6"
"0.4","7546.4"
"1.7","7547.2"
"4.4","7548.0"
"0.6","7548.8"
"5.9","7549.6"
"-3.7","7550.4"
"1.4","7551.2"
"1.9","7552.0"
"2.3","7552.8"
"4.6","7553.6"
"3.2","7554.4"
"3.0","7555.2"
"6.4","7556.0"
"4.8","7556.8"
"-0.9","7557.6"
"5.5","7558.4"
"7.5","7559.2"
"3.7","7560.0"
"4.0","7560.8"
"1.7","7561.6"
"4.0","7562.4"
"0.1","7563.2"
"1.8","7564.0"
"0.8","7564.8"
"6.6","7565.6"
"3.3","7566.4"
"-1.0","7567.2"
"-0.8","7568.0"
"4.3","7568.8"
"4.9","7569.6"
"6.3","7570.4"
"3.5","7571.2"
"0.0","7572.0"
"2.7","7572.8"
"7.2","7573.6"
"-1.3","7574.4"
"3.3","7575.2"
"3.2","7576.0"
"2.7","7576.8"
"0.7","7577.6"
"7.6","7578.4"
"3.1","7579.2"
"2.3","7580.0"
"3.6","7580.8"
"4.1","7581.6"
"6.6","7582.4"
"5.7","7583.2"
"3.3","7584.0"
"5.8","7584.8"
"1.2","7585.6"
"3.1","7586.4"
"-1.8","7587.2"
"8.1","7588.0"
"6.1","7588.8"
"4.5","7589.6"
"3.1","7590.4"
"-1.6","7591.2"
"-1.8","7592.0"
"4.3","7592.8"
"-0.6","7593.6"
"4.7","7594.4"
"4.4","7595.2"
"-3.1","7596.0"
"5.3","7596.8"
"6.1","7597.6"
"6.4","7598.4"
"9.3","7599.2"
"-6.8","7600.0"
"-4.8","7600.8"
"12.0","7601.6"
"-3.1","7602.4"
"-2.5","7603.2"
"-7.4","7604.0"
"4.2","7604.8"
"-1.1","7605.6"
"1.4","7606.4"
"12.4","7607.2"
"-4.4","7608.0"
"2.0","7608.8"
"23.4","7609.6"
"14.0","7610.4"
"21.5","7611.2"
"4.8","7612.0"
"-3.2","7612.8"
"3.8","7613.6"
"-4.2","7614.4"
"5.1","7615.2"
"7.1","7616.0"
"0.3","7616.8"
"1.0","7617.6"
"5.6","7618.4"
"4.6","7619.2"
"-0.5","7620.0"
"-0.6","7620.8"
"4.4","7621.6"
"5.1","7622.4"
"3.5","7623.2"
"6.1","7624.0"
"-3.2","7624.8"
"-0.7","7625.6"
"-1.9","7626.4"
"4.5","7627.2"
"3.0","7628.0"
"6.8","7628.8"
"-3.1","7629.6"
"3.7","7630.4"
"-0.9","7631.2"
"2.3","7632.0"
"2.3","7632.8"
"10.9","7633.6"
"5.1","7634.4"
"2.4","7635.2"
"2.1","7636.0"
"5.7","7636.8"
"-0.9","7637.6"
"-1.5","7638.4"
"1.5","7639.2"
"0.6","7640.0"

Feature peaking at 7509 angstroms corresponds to [O II] 3727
